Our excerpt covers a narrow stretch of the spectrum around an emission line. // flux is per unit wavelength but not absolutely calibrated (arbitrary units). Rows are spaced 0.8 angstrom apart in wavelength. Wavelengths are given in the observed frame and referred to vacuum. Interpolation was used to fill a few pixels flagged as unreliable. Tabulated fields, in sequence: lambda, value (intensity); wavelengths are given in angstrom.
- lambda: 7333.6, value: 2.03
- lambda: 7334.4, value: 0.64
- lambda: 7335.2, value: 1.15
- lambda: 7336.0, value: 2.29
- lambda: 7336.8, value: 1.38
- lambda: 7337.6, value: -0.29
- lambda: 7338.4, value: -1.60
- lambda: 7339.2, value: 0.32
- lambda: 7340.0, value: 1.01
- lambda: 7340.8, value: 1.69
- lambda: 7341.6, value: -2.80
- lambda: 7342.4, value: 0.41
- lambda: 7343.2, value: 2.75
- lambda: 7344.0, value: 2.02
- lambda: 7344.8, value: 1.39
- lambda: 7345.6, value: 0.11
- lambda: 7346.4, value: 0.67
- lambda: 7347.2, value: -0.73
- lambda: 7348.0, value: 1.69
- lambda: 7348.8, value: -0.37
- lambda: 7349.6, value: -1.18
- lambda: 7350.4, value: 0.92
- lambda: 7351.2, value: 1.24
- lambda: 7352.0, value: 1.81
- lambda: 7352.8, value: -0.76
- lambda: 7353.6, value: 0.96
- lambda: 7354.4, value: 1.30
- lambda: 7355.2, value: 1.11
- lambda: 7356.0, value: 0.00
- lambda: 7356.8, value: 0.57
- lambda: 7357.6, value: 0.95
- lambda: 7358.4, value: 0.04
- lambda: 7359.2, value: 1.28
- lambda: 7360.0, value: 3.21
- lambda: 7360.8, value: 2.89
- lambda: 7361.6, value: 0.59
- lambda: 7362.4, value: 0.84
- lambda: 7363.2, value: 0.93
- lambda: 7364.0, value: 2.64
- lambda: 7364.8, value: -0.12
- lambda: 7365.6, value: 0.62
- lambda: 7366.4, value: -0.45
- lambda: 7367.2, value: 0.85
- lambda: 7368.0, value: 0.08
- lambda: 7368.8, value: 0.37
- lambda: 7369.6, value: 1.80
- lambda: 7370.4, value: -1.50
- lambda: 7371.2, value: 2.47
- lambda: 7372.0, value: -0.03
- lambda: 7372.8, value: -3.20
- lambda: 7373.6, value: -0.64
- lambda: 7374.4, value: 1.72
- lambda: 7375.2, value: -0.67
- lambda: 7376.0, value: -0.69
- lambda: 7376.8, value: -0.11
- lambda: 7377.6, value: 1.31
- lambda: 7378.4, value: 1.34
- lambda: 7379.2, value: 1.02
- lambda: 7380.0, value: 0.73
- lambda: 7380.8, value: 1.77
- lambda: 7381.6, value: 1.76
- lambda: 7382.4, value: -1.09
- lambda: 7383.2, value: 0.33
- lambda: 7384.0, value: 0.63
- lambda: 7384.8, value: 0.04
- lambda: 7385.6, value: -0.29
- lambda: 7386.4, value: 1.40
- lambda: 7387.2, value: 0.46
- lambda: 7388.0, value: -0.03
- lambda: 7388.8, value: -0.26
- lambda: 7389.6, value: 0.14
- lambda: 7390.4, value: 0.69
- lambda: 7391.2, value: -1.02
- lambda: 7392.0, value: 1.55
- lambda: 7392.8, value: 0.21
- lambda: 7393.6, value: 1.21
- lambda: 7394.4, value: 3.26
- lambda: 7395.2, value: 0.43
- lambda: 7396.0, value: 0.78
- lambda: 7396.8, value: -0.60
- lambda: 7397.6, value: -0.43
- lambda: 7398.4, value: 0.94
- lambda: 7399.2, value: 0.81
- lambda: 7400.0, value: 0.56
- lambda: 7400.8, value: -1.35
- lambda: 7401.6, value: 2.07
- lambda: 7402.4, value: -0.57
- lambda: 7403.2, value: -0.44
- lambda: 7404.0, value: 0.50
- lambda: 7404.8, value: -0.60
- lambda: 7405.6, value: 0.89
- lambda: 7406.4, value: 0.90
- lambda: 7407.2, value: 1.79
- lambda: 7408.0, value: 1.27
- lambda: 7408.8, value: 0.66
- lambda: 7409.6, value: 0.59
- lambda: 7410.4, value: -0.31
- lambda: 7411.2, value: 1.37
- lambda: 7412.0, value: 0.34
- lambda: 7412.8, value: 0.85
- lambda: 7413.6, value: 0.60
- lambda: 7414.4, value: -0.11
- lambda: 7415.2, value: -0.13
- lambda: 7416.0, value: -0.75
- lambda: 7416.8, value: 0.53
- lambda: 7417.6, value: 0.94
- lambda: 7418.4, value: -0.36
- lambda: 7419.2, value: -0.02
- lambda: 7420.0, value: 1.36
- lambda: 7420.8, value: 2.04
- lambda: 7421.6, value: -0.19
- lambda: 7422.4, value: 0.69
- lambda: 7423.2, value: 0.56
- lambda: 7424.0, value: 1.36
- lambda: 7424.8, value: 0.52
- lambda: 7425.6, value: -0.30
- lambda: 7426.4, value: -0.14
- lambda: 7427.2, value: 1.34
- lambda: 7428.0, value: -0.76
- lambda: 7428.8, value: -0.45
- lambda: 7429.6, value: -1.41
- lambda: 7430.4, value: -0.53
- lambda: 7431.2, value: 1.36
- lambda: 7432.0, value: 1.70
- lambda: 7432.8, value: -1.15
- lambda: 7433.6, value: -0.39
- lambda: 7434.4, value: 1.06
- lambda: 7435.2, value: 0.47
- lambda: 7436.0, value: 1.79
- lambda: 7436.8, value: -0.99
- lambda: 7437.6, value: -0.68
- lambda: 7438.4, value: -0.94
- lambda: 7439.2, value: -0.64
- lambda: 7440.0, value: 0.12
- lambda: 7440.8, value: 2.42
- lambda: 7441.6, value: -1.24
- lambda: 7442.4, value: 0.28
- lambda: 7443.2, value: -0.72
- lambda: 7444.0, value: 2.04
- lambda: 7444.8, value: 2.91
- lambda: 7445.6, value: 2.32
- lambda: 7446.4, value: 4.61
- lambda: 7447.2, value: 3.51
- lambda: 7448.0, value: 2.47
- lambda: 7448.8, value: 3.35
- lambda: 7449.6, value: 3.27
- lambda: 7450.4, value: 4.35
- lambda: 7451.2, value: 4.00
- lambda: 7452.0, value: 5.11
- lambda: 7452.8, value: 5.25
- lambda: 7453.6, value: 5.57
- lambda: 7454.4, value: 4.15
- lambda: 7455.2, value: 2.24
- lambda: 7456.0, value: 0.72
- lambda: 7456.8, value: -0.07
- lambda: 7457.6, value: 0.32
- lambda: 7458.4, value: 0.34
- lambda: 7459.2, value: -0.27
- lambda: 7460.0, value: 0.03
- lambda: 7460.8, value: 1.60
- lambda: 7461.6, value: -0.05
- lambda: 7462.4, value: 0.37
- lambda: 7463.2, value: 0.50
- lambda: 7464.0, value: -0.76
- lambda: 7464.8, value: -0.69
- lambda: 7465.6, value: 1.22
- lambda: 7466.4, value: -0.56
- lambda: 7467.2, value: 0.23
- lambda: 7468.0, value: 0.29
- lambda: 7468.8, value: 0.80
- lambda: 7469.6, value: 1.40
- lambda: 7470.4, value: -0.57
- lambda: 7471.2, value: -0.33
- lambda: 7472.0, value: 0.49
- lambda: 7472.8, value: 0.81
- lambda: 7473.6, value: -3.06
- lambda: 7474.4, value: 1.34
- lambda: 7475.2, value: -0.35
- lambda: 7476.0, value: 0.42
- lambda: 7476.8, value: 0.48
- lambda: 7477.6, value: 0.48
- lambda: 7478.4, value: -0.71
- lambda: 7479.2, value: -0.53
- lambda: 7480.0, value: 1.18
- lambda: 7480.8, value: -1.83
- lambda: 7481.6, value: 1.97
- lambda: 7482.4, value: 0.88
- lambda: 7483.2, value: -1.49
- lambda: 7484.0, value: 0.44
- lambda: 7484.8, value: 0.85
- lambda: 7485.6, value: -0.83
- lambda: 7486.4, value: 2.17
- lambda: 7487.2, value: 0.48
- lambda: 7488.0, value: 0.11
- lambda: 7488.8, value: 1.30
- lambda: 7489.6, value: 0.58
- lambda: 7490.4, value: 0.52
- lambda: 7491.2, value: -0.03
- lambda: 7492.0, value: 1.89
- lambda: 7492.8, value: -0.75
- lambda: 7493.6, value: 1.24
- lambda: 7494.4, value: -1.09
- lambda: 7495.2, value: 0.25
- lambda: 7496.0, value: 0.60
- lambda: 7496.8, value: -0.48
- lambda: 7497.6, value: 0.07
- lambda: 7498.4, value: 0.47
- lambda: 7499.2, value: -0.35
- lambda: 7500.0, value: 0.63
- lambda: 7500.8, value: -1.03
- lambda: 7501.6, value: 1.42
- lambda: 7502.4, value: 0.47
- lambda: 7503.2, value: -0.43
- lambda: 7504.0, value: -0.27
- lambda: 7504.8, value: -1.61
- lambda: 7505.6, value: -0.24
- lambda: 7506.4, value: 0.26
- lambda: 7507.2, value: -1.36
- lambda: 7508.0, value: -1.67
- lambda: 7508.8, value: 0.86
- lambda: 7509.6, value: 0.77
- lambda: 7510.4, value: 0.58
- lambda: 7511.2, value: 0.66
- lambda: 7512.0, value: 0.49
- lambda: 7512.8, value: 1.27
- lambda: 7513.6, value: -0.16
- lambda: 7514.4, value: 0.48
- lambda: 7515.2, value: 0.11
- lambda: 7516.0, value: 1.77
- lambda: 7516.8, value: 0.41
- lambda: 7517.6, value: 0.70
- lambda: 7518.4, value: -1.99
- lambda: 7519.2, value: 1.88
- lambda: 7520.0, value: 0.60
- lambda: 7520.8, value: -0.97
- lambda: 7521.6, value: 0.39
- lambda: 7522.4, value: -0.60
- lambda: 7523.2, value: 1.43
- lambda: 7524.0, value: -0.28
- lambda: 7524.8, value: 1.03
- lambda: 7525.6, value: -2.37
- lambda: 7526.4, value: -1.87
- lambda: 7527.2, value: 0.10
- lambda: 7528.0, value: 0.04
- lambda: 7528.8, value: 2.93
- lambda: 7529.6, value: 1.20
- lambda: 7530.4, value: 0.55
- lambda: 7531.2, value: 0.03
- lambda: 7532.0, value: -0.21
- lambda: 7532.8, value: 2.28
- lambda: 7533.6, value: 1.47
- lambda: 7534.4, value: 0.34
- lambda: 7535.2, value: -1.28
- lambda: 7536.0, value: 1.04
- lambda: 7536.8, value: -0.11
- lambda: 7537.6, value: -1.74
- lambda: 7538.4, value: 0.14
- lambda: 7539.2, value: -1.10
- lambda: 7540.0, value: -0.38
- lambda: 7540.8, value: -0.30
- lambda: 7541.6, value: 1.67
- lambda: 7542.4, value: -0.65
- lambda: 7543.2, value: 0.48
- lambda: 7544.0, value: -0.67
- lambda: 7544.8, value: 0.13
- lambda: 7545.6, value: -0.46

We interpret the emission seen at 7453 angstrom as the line [O II] 3727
